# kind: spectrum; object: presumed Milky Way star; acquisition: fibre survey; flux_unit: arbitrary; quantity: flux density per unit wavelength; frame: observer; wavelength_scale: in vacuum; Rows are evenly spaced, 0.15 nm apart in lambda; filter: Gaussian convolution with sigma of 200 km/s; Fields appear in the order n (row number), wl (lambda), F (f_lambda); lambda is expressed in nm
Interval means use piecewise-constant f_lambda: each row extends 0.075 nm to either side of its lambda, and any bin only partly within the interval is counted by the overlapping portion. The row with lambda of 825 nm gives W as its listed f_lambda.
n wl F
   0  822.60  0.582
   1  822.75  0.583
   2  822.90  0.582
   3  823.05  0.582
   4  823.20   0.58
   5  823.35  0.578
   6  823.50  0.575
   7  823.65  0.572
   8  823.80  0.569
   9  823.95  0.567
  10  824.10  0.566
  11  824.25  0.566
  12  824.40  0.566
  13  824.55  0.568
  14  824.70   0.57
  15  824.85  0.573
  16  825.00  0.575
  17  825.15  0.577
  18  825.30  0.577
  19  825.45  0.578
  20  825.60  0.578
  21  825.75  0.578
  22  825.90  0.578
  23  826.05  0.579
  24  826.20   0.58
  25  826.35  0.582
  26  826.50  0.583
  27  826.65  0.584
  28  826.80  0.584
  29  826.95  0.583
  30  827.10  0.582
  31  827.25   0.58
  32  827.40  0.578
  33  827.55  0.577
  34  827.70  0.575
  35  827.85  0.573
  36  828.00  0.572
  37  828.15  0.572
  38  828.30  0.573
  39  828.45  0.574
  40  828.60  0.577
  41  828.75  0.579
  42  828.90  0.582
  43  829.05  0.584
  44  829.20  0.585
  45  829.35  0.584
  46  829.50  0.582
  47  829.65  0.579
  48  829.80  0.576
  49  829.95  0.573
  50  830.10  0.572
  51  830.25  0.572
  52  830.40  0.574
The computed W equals 0.575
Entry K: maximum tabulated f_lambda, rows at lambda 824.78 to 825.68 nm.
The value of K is 0.578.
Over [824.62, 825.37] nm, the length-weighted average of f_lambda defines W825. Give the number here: 0.574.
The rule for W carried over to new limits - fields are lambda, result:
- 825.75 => 0.578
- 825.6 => 0.578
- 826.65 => 0.584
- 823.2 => 0.58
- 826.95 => 0.583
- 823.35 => 0.578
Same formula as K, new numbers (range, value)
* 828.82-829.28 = 0.585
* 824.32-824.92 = 0.573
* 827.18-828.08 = 0.58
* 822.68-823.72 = 0.583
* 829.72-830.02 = 0.576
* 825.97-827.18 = 0.584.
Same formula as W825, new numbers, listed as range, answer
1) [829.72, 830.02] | 0.575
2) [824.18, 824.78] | 0.568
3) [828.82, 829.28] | 0.584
